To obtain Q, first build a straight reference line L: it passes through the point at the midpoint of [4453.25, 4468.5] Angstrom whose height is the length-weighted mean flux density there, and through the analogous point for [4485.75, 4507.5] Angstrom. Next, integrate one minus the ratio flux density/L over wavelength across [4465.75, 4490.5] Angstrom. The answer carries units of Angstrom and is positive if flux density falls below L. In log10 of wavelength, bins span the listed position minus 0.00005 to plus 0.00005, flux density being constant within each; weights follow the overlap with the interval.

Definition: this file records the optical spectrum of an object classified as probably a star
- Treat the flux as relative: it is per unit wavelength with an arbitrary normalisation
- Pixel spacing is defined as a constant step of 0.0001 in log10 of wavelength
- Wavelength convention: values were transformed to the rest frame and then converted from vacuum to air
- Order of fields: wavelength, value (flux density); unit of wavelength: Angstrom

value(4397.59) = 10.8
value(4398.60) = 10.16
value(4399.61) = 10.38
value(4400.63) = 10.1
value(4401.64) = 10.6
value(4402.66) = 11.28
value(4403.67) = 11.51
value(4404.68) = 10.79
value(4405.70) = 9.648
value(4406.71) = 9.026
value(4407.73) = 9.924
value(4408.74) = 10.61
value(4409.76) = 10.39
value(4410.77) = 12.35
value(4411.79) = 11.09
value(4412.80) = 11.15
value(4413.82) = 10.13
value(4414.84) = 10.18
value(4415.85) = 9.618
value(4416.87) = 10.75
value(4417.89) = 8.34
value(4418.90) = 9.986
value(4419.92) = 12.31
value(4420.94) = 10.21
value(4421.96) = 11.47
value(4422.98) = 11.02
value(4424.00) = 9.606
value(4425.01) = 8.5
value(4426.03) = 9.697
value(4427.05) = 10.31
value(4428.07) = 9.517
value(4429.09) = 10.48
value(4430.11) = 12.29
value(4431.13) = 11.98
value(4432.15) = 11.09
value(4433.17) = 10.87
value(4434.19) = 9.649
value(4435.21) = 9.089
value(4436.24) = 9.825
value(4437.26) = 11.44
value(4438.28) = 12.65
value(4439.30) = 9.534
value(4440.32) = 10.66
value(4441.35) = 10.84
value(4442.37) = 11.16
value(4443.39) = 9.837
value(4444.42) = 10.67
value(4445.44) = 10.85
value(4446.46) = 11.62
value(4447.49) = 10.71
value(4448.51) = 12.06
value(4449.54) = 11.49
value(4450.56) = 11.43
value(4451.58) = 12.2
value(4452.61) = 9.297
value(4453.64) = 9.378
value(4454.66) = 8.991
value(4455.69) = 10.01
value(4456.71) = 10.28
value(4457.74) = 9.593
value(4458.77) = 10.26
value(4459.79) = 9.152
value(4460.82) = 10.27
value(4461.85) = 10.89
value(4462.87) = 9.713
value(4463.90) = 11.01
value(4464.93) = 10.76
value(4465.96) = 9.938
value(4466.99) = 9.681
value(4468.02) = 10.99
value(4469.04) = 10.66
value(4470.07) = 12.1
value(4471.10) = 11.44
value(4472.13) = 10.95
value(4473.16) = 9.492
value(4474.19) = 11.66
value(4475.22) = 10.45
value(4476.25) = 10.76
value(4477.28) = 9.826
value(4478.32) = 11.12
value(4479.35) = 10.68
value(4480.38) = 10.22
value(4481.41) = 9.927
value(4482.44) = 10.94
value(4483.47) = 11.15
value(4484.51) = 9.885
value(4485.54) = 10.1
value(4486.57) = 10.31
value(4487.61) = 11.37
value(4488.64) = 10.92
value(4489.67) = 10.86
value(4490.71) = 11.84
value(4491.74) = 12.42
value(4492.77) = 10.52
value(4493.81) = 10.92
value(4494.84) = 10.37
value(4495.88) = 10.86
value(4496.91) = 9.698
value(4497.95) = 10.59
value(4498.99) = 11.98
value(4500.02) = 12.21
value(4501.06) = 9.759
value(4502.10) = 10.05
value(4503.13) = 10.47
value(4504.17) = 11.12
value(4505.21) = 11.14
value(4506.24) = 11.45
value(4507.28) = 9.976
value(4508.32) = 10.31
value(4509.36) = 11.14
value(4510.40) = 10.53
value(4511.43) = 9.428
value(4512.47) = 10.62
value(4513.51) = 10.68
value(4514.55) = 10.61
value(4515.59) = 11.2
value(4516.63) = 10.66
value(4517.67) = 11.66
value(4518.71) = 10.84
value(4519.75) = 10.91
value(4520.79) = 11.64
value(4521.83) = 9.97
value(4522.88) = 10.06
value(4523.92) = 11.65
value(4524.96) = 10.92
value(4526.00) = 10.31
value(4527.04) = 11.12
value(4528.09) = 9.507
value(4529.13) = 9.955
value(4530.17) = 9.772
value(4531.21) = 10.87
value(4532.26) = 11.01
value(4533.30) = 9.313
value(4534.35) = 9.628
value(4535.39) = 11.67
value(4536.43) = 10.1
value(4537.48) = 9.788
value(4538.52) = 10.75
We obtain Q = -0.5 Angstrom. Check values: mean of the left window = 10.1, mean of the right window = 10.9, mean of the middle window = 10.7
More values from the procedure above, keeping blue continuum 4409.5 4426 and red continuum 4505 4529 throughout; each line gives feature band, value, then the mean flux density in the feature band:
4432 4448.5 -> -0.3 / 10.7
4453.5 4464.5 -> 0.6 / 9.99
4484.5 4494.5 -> -0.3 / 11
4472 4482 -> 0.1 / 10.5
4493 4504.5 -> -0.1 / 10.7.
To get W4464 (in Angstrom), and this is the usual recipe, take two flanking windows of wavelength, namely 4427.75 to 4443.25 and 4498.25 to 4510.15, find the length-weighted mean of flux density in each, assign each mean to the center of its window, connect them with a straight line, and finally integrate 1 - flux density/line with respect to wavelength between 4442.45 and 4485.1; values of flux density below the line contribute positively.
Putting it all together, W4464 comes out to 0.9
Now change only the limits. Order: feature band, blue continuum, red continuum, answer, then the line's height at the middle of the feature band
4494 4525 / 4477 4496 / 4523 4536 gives -0.43 Angstrom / 10.6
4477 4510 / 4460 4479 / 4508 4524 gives -0.26 Angstrom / 10.7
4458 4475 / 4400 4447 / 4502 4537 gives 0.03 Angstrom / 10.6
